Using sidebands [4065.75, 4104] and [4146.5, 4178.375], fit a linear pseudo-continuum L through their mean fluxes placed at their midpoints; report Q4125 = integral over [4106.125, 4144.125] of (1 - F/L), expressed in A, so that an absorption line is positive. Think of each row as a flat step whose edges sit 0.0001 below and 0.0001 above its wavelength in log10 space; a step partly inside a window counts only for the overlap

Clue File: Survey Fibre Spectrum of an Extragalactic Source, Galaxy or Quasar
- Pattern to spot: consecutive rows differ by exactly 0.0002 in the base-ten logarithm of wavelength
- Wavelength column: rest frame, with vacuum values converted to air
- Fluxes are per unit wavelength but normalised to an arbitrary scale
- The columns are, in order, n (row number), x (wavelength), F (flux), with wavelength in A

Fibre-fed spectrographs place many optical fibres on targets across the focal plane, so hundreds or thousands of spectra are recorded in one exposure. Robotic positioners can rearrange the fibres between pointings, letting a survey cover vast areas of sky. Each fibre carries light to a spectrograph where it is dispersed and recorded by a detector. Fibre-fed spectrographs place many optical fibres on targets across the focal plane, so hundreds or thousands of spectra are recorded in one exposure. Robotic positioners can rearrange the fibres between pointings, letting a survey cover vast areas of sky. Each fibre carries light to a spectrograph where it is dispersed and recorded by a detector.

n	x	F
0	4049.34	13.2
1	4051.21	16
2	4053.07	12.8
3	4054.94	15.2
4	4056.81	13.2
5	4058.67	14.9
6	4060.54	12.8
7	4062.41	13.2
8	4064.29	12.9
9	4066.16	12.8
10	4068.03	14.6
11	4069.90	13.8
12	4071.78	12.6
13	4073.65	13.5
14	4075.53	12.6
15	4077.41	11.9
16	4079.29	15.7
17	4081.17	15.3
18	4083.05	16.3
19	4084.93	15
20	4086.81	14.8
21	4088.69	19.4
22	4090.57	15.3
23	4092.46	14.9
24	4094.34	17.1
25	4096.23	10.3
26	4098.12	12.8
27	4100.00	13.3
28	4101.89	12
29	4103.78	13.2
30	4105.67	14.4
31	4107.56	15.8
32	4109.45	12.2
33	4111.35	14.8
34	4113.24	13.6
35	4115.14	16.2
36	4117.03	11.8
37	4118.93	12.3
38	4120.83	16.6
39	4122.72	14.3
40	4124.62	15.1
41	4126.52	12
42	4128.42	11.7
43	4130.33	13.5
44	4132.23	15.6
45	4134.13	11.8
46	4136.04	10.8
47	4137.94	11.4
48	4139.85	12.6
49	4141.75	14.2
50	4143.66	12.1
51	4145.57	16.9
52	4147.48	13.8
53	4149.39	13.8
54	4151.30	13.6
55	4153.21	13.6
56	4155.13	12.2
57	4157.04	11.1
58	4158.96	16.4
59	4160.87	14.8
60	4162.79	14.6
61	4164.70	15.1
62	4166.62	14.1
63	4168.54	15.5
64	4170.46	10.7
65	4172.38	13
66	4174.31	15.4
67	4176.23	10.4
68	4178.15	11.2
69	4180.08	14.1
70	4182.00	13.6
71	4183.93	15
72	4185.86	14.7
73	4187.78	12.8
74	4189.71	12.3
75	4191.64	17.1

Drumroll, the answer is 1.1 A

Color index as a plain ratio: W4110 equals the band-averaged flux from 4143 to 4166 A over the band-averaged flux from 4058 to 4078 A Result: 1.06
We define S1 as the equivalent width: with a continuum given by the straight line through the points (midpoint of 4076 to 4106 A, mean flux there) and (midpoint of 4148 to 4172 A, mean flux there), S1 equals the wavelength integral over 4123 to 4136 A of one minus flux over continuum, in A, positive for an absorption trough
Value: 0.8 A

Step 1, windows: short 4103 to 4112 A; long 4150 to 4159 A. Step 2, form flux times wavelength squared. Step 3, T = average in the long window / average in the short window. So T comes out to 0.95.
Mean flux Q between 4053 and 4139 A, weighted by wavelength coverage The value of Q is 13.8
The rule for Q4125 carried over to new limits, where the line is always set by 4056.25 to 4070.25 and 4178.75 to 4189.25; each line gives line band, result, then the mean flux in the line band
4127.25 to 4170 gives 0.6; 13.6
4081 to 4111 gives -1.9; 14.5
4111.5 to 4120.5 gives -0.1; 13.8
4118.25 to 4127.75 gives -0.2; 14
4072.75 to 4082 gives -0.1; 13.8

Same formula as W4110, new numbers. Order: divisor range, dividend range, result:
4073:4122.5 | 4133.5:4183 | 0.94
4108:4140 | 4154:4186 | 1.02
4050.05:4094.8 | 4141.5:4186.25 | 0.95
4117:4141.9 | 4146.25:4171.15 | 1.06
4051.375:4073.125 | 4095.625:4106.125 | 0.93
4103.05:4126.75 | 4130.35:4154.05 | 0.95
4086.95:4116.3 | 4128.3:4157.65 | 0.91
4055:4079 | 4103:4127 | 1.05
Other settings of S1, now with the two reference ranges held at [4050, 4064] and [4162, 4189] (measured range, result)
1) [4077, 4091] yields -1.8 A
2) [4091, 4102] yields 0.2 A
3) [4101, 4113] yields 0.0 A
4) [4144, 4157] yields 0.0 A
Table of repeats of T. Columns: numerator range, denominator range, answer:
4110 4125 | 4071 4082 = 1.07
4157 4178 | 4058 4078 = 1.09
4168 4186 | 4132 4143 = 1.08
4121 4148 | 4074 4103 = 0.95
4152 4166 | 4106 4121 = 1.02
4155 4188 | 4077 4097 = 0.93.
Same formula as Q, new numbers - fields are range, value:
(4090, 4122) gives 13.9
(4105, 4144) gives 13.5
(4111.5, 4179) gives 13.5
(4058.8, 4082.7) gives 13.6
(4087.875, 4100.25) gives 14.8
